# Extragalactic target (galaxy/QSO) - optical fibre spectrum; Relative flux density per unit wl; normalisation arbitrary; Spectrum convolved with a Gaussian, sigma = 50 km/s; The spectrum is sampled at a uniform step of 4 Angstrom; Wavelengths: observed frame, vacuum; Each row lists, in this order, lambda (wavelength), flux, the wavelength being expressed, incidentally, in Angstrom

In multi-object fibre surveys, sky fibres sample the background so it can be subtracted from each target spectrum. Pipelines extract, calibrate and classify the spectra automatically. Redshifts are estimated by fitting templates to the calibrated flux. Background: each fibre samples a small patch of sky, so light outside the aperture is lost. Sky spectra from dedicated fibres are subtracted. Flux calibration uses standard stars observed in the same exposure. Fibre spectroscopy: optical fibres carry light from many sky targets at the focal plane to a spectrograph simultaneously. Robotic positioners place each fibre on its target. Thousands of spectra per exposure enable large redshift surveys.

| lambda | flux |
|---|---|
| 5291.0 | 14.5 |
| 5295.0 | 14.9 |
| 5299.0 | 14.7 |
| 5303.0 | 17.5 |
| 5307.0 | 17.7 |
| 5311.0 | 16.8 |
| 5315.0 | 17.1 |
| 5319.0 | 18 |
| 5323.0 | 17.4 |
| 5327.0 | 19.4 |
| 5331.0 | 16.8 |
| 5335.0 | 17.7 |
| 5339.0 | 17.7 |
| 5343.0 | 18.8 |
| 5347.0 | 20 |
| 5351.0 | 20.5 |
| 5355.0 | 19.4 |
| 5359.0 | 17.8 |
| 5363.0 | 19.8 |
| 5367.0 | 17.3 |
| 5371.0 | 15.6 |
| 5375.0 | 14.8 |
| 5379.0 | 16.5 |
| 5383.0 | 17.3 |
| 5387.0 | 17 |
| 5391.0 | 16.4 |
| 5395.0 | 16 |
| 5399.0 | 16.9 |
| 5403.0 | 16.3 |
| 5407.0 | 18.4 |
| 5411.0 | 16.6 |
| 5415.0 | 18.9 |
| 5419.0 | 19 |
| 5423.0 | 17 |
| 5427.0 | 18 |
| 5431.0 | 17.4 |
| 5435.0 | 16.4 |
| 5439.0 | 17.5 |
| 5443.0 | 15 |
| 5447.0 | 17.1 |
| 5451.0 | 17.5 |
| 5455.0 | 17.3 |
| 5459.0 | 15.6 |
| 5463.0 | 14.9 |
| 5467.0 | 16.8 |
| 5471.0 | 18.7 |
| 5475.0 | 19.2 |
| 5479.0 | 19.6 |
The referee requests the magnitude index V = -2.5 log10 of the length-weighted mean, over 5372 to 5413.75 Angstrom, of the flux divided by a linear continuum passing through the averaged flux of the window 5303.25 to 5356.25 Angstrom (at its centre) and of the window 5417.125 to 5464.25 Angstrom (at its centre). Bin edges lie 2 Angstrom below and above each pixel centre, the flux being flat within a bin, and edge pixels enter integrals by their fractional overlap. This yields 0.05 mag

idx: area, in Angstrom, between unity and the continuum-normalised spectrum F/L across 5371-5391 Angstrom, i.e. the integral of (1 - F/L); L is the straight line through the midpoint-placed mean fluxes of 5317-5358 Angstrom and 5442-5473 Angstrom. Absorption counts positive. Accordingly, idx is 1.7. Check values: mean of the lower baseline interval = 18.6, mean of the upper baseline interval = 16.7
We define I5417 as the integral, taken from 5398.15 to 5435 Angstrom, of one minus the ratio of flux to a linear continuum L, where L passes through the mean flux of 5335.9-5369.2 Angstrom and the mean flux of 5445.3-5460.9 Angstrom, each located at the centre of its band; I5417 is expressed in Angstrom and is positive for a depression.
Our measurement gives 0.1 Angstrom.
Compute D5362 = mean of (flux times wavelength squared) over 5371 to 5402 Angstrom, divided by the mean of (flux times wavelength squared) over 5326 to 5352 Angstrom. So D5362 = 0.9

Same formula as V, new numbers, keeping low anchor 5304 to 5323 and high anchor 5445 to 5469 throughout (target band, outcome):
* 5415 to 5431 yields -0.08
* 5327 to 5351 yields -0.08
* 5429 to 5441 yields -0.03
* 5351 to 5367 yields -0.11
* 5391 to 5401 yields 0.03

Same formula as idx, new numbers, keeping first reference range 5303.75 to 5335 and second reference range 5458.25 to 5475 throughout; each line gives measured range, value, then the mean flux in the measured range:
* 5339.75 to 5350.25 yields -1.1 Angstrom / 19.3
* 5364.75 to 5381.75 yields 1.2 Angstrom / 16.2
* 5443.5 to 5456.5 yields 0.0 Angstrom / 17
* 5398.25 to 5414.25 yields 0.0 Angstrom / 17.2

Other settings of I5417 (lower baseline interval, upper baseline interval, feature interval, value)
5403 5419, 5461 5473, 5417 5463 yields 0.9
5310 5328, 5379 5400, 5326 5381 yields -2.5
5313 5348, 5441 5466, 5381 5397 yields 0.5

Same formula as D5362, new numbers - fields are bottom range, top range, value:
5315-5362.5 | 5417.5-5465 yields 0.95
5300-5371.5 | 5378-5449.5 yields 0.97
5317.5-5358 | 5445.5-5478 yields 0.97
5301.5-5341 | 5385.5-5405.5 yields 0.97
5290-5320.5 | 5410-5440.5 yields 1.12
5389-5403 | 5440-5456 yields 1.04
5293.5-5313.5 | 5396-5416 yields 1.10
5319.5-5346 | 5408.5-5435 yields 1.02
